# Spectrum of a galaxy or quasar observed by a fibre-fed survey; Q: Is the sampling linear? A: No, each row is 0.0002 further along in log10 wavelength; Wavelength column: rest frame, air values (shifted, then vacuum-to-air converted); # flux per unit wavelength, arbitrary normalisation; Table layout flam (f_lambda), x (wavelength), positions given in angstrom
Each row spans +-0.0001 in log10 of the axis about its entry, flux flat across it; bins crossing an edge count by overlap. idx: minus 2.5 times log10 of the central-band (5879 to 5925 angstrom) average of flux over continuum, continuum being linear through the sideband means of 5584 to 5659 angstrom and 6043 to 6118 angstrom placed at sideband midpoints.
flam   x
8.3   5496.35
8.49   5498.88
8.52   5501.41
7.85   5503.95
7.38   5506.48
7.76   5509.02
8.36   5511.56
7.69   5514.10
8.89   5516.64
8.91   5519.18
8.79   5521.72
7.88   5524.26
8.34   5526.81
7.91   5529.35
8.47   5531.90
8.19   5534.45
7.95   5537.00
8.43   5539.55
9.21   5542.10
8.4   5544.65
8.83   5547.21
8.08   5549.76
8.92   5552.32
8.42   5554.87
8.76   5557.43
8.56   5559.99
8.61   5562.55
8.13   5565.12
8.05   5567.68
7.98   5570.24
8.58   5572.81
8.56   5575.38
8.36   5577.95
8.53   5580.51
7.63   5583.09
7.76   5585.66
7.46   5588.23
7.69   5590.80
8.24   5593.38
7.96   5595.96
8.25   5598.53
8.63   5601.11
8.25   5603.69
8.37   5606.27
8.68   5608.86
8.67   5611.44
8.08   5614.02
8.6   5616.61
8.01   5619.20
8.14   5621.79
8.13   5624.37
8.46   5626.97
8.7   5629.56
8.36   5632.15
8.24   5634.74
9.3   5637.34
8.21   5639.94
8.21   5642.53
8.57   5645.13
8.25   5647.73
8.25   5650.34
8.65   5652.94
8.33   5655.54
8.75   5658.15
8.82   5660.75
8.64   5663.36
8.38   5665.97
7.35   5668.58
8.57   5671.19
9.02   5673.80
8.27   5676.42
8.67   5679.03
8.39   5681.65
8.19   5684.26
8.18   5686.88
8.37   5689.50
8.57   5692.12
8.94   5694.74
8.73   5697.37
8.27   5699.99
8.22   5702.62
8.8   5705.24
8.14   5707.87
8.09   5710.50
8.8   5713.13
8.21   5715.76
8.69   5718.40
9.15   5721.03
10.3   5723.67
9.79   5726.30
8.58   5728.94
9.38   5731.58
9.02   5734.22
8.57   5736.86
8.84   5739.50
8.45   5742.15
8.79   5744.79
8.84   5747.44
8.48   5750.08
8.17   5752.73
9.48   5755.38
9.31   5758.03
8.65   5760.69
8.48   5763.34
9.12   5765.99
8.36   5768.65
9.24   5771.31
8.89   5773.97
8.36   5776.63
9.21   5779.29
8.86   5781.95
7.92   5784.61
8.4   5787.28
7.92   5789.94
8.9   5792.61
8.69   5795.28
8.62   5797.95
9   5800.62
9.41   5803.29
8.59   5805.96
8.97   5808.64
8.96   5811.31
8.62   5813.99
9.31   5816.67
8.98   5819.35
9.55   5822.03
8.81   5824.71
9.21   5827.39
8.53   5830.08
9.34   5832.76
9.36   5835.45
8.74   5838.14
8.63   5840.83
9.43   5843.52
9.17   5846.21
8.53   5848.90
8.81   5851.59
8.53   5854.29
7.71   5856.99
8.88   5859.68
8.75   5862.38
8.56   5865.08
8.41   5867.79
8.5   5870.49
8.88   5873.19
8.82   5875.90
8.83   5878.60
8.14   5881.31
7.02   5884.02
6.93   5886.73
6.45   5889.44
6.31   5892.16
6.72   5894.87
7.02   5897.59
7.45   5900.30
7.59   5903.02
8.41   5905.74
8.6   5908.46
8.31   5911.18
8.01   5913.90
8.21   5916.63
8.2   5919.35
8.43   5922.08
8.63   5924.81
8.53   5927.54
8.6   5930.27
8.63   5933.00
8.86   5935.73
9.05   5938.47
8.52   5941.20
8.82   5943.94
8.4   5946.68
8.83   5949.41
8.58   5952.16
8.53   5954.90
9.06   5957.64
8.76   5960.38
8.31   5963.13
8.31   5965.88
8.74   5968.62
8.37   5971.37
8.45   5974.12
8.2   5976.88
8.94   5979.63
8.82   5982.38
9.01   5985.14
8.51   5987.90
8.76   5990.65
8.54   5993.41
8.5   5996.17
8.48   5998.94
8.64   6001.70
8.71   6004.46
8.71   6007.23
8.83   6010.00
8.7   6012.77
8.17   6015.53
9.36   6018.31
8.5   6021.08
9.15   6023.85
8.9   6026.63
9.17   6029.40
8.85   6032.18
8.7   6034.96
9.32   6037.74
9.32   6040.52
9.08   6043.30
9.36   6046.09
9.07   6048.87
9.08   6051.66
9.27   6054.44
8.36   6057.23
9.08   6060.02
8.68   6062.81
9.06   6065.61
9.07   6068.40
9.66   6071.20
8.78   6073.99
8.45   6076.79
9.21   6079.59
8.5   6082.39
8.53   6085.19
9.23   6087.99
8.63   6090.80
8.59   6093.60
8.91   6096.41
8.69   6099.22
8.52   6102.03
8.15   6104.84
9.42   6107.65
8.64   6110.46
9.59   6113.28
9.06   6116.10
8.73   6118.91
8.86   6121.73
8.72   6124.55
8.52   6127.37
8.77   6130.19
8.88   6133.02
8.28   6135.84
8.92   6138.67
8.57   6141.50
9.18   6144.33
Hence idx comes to 0.13 mag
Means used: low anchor 8.31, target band 7.67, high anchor 8.91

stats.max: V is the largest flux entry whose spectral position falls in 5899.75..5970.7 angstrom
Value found 9.06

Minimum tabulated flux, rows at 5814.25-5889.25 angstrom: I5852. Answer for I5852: 6.93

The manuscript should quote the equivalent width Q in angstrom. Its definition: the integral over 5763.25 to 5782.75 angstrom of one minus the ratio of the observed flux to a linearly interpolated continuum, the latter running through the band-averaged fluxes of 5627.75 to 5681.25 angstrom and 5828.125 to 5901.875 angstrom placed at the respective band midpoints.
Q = -1.1 angstrom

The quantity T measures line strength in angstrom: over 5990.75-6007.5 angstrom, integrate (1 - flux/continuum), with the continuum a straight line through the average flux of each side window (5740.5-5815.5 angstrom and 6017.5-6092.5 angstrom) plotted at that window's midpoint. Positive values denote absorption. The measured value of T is 0.6 angstrom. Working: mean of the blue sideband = 8.74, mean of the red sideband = 8.97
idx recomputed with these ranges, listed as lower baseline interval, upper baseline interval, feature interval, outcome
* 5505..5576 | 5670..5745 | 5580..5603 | 0.06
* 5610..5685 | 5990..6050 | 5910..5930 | 0.05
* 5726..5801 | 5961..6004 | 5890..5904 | 0.23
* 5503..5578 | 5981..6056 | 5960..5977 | 0.05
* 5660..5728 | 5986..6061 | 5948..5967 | 0.02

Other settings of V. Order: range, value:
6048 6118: 9.66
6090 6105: 8.91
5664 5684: 9.02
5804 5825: 9.55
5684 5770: 10.3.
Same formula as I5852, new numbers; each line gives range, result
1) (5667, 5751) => 7.35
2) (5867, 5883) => 8.14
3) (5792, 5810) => 8.59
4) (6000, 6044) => 8.17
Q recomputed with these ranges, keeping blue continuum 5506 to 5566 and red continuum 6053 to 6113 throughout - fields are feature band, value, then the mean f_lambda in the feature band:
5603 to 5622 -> 0.2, 8.36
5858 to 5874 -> 0.0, 8.64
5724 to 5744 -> -1.1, 9.01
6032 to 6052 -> -0.7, 9.11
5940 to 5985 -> 0.7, 8.61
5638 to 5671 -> 0.4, 8.39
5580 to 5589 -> 0.7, 7.8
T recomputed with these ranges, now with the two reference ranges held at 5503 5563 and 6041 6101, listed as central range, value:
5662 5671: 0.3 angstrom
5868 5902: 4.3 angstrom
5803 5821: -0.6 angstrom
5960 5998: 1.1 angstrom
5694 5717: 0.2 angstrom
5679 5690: 0.3 angstrom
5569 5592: 0.9 angstrom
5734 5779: -0.9 angstrom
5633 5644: 0.0 angstrom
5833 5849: -0.7 angstrom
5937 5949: 0.1 angstrom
